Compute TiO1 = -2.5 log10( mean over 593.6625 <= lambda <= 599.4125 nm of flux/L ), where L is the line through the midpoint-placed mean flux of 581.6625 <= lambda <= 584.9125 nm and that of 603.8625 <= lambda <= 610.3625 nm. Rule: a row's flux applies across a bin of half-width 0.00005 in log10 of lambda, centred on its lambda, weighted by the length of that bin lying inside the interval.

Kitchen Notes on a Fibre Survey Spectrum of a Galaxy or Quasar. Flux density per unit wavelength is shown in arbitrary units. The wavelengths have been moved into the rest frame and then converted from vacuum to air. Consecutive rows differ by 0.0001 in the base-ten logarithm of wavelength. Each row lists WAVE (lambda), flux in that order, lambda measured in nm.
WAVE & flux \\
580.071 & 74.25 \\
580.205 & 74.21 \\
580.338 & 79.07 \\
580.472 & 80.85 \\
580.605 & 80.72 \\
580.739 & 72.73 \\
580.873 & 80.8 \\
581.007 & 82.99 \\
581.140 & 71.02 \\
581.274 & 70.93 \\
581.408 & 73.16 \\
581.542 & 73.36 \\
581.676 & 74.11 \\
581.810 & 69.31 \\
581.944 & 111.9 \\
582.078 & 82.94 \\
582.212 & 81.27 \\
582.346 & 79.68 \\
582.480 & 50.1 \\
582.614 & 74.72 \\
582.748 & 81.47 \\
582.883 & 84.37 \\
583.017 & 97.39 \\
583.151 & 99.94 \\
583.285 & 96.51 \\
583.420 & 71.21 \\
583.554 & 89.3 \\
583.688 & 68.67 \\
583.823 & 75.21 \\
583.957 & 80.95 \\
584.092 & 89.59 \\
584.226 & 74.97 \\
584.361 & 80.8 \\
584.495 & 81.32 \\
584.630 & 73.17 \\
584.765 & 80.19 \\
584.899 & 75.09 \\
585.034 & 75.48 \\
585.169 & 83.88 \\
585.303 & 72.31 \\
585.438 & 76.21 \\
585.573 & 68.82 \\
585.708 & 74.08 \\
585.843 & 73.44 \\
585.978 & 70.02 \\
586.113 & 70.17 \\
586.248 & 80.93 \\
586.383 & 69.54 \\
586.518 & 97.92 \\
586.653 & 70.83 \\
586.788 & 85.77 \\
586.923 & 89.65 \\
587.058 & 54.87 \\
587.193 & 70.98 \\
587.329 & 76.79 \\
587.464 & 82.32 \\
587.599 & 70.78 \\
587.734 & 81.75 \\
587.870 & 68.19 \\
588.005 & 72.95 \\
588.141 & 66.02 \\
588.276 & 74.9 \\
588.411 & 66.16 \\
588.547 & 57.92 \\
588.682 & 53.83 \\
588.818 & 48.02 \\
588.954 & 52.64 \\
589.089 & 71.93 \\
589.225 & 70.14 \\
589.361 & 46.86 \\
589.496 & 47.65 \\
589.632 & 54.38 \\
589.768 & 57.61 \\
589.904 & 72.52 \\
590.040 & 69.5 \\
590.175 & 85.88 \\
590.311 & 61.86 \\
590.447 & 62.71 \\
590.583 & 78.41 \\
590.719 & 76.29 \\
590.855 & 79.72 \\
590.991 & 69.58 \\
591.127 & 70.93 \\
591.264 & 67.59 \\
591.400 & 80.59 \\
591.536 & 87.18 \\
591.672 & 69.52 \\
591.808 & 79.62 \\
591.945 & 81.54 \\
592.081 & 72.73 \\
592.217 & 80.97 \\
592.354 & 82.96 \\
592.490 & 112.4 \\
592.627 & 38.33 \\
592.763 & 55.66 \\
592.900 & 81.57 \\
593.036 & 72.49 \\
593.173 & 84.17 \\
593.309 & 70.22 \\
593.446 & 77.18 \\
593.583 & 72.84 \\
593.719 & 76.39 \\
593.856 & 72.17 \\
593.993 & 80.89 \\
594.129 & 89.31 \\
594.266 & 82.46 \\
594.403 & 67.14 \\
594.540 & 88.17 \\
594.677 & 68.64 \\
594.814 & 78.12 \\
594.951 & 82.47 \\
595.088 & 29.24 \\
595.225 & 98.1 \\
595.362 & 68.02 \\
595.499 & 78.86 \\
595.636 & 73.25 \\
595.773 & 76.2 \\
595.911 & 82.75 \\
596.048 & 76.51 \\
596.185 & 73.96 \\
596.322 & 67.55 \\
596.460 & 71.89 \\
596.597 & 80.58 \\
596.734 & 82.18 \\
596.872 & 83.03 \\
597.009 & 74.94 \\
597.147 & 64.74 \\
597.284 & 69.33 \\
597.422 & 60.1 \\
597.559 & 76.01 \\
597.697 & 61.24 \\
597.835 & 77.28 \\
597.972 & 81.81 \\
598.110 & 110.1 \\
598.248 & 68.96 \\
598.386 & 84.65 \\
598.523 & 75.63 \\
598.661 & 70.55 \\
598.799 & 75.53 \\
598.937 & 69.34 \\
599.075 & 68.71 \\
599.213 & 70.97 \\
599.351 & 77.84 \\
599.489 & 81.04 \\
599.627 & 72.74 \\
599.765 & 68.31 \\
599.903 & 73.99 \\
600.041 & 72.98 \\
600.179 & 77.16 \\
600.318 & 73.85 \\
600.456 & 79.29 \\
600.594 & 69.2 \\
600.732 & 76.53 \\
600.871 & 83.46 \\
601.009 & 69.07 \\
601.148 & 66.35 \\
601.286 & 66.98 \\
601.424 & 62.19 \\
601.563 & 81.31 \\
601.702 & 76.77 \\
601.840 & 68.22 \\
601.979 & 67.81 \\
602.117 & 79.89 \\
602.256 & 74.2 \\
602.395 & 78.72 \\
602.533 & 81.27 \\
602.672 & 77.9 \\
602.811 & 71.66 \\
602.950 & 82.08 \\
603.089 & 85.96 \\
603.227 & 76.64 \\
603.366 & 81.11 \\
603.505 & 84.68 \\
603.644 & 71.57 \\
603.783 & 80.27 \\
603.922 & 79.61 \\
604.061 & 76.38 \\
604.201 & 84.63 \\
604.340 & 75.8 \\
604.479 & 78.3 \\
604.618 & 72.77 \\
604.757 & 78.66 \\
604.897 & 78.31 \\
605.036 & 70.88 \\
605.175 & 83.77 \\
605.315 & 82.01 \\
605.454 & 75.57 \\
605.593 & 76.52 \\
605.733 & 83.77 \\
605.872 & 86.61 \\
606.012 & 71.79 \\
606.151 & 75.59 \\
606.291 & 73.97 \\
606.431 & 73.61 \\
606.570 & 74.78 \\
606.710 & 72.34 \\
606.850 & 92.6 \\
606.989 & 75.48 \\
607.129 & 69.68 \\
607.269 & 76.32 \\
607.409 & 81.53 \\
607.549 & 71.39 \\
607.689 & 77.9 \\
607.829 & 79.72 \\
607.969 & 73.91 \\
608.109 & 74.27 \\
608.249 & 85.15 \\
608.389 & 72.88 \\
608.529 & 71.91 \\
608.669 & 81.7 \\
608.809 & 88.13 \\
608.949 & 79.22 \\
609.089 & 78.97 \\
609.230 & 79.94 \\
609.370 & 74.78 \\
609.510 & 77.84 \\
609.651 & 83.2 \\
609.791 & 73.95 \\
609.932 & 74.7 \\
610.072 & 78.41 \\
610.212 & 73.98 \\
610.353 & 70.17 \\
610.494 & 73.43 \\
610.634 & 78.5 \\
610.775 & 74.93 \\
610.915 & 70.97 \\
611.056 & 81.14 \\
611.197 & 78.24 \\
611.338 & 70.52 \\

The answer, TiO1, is 0.05 mag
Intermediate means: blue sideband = 81.2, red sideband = 77.6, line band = 75.4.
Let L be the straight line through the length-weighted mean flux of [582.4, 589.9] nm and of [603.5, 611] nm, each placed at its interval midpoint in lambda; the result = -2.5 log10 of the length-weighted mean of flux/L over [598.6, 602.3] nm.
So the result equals 0.04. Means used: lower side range 73.3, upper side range 77.3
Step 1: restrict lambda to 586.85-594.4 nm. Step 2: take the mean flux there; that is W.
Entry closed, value 71.5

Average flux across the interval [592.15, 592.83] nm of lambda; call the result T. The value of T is 74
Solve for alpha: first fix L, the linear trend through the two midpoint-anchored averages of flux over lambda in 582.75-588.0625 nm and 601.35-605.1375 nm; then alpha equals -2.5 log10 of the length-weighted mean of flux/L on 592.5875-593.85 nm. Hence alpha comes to 0.10 mag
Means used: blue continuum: 78.4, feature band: 70.7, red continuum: 77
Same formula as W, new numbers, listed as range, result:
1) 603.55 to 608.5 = 77.4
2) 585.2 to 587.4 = 75.3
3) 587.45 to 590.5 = 64.8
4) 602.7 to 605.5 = 78.5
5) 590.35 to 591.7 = 74.1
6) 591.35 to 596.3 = 76.1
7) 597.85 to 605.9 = 76.7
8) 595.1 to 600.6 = 75.1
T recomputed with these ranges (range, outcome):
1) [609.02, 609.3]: 79.3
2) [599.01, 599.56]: 74.7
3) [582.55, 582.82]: 78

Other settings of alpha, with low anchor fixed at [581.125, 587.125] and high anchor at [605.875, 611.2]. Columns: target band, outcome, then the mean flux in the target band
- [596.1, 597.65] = 0.07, 73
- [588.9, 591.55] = 0.15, 67.9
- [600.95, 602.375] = 0.08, 71.5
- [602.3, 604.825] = -0.02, 78.7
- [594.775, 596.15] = 0.05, 74.3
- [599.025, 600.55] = 0.05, 74.3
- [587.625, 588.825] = 0.17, 66.6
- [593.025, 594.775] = 0.01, 77.2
